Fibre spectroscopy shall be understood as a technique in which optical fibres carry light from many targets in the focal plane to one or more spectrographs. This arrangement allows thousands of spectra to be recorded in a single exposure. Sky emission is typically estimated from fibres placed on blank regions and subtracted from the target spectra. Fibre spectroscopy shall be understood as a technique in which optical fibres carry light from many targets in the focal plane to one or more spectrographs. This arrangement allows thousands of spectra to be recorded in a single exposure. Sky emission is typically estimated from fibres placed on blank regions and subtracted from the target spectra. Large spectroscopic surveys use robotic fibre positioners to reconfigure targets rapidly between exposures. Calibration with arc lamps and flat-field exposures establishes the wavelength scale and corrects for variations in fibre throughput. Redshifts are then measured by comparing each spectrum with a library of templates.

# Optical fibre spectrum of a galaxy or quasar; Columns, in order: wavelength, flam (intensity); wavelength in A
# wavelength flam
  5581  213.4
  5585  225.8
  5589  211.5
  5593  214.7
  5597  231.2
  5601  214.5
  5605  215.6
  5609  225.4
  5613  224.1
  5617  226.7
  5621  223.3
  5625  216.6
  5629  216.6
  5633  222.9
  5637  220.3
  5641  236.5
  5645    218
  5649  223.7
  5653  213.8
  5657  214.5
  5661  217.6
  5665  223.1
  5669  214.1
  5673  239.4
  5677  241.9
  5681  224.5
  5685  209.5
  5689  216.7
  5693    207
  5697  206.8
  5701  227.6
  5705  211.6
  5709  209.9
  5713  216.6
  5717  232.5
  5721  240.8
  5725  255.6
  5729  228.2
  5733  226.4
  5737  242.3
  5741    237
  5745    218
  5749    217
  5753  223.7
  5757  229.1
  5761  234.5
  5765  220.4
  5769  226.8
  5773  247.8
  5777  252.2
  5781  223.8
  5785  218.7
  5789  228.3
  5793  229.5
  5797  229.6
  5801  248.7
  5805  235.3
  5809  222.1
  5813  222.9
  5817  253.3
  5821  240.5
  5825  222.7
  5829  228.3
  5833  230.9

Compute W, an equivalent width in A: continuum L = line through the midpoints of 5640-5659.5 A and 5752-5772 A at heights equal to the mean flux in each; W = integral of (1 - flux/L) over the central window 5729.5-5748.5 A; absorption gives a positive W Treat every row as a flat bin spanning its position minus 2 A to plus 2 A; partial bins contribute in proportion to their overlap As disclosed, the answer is -0.3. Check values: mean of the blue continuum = 220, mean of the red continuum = 228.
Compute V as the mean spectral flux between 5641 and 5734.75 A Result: 223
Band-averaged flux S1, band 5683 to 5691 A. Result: 213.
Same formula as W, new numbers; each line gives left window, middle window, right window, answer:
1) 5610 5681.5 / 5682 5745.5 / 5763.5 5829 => 0.89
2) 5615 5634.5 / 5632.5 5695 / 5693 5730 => 0.34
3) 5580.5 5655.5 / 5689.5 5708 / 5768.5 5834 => 1.06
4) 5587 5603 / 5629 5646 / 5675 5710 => -0.48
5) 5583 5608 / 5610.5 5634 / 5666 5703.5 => -0.22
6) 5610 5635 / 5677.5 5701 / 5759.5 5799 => 1.02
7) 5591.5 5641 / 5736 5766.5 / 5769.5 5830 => 0.39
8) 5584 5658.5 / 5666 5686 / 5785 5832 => -0.22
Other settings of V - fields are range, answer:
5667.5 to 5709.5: 219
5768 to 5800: 233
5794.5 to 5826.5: 234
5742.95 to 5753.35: 219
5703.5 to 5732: 228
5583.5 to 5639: 221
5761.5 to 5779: 237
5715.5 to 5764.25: 232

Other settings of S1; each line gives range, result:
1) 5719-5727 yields 248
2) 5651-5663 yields 215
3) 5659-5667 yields 220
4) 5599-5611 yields 218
